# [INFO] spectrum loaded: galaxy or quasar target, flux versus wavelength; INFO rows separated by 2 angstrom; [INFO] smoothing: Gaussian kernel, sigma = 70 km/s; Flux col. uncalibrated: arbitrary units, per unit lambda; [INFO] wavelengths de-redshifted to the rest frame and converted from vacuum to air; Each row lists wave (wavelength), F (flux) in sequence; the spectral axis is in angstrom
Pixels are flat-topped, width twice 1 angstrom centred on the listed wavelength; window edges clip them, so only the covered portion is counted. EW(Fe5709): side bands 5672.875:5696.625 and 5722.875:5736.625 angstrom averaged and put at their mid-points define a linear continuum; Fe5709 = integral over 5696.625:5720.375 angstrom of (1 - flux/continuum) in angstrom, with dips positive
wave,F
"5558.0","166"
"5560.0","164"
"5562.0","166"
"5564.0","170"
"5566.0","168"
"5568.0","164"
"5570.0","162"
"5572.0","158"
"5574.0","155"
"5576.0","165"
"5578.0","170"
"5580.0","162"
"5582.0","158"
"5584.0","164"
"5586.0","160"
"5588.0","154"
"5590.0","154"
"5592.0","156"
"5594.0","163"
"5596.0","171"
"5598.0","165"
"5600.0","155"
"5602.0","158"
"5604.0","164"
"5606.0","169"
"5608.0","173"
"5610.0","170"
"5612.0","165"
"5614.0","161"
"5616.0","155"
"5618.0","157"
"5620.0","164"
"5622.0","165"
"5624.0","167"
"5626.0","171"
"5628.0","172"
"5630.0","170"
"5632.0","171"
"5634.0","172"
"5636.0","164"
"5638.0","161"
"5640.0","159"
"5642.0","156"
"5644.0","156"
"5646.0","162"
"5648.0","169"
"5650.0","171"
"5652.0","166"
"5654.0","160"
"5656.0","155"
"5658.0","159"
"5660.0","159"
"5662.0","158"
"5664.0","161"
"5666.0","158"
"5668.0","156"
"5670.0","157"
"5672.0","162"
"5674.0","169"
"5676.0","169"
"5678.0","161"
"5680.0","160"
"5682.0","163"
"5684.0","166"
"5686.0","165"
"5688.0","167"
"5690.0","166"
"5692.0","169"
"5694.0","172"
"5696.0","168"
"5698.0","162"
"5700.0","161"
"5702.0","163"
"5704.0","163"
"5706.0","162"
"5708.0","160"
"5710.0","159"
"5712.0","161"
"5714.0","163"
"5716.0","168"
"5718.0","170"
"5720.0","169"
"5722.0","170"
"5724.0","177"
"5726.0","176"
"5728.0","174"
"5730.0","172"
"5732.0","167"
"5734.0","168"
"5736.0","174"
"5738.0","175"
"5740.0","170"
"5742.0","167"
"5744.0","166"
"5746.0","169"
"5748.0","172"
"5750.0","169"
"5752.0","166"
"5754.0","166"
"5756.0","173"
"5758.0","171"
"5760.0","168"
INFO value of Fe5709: 0.9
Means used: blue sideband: 166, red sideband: 173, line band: 163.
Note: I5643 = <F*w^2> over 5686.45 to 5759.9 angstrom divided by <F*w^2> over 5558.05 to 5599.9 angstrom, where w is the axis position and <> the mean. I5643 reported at 1.09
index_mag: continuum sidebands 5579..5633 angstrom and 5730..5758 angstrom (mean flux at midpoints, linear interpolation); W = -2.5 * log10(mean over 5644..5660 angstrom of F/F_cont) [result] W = 0.020 mag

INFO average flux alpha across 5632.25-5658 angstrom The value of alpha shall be 163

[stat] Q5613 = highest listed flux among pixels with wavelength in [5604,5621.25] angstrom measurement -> 173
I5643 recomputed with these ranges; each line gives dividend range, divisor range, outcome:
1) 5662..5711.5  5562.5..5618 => 1.04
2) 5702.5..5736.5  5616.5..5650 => 1.05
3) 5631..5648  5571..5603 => 1.03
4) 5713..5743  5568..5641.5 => 1.09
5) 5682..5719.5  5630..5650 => 1.03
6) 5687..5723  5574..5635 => 1.04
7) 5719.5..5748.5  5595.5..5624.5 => 1.09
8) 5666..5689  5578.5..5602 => 1.05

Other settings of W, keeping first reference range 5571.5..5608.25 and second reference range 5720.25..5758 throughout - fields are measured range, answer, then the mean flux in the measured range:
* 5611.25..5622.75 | 0.015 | 161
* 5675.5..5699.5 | 0.013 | 166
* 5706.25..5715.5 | 0.050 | 161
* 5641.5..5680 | 0.030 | 161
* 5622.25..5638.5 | -0.030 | 169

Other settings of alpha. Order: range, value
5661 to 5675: 160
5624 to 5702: 164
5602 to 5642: 165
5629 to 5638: 168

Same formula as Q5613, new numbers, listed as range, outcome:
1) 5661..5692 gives 169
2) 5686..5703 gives 172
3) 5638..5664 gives 171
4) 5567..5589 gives 170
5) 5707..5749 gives 177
